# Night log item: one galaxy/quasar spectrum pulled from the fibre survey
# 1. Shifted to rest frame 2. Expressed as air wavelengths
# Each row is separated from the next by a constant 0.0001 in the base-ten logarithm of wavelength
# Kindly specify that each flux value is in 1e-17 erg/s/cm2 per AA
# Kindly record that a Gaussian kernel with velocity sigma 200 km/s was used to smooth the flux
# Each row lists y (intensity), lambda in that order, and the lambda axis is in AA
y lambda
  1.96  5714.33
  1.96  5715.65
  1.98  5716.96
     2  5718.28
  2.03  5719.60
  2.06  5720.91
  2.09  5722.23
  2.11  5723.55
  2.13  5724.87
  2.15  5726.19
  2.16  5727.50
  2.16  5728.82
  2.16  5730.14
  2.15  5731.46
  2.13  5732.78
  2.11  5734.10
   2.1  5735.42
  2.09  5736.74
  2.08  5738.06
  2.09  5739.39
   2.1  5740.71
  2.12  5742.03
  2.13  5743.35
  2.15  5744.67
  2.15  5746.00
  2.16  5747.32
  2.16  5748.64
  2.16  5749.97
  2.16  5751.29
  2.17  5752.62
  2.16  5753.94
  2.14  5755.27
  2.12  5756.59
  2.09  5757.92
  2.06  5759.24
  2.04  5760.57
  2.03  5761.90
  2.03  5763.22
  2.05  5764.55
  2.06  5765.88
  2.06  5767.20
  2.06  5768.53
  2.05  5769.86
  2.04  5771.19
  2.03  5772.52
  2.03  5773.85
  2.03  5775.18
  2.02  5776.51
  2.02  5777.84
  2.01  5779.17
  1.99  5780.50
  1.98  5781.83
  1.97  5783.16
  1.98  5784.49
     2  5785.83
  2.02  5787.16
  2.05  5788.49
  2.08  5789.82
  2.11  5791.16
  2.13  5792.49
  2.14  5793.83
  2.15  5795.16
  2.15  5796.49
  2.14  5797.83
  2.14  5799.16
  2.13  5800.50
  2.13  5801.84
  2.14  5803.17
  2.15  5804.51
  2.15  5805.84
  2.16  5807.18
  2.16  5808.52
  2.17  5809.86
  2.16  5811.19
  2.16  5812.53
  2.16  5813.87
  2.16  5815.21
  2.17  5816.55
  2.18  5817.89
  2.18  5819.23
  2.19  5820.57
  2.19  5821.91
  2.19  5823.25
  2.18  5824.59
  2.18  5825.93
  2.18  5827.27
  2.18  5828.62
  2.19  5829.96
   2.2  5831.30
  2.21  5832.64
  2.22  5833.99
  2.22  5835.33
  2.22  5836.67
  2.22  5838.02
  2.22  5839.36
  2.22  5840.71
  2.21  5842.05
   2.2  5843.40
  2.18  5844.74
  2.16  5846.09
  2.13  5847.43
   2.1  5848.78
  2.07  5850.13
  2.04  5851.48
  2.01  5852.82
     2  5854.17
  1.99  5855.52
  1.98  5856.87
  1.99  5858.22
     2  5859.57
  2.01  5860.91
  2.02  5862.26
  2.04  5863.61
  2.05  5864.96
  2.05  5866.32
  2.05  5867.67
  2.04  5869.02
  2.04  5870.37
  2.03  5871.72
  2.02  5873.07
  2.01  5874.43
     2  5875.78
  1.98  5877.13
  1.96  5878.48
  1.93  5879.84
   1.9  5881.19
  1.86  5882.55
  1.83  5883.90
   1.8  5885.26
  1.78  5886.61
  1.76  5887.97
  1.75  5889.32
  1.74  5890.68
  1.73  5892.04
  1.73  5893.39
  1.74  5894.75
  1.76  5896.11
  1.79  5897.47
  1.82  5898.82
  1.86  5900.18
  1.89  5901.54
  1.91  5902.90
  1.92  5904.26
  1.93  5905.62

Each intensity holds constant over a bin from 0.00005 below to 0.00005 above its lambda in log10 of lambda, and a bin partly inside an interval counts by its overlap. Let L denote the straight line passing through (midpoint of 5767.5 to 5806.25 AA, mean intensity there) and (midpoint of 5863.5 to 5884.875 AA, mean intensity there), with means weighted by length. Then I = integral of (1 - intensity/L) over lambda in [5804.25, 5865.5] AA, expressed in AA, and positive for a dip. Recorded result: -3.5 AA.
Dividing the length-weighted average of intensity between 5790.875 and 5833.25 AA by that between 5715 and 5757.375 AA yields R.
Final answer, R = 1.0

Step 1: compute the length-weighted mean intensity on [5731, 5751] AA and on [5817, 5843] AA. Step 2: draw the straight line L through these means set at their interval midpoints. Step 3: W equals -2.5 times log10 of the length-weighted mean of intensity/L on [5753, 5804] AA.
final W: 0.045 mag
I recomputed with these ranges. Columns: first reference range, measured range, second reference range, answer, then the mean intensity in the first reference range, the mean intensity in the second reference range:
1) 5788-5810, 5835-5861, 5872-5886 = -1.3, 2.13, 1.93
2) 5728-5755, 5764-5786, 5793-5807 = 1.2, 2.13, 2.14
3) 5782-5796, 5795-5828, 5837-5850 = -0.8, 2.06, 2.18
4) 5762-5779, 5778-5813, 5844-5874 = -1.0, 2.04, 2.05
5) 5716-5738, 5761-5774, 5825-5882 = 0.3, 2.1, 2.09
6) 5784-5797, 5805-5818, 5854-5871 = -0.6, 2.08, 2.02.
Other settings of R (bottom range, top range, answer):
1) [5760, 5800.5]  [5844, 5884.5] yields 0.98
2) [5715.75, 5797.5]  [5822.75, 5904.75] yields 0.97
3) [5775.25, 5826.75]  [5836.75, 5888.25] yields 0.96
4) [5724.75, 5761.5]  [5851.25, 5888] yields 0.93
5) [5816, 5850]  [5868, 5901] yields 0.86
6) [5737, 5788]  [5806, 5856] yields 1.04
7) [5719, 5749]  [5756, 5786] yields 0.96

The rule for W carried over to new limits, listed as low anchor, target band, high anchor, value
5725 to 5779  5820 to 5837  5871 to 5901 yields -0.124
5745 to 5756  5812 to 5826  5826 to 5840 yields 0.010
